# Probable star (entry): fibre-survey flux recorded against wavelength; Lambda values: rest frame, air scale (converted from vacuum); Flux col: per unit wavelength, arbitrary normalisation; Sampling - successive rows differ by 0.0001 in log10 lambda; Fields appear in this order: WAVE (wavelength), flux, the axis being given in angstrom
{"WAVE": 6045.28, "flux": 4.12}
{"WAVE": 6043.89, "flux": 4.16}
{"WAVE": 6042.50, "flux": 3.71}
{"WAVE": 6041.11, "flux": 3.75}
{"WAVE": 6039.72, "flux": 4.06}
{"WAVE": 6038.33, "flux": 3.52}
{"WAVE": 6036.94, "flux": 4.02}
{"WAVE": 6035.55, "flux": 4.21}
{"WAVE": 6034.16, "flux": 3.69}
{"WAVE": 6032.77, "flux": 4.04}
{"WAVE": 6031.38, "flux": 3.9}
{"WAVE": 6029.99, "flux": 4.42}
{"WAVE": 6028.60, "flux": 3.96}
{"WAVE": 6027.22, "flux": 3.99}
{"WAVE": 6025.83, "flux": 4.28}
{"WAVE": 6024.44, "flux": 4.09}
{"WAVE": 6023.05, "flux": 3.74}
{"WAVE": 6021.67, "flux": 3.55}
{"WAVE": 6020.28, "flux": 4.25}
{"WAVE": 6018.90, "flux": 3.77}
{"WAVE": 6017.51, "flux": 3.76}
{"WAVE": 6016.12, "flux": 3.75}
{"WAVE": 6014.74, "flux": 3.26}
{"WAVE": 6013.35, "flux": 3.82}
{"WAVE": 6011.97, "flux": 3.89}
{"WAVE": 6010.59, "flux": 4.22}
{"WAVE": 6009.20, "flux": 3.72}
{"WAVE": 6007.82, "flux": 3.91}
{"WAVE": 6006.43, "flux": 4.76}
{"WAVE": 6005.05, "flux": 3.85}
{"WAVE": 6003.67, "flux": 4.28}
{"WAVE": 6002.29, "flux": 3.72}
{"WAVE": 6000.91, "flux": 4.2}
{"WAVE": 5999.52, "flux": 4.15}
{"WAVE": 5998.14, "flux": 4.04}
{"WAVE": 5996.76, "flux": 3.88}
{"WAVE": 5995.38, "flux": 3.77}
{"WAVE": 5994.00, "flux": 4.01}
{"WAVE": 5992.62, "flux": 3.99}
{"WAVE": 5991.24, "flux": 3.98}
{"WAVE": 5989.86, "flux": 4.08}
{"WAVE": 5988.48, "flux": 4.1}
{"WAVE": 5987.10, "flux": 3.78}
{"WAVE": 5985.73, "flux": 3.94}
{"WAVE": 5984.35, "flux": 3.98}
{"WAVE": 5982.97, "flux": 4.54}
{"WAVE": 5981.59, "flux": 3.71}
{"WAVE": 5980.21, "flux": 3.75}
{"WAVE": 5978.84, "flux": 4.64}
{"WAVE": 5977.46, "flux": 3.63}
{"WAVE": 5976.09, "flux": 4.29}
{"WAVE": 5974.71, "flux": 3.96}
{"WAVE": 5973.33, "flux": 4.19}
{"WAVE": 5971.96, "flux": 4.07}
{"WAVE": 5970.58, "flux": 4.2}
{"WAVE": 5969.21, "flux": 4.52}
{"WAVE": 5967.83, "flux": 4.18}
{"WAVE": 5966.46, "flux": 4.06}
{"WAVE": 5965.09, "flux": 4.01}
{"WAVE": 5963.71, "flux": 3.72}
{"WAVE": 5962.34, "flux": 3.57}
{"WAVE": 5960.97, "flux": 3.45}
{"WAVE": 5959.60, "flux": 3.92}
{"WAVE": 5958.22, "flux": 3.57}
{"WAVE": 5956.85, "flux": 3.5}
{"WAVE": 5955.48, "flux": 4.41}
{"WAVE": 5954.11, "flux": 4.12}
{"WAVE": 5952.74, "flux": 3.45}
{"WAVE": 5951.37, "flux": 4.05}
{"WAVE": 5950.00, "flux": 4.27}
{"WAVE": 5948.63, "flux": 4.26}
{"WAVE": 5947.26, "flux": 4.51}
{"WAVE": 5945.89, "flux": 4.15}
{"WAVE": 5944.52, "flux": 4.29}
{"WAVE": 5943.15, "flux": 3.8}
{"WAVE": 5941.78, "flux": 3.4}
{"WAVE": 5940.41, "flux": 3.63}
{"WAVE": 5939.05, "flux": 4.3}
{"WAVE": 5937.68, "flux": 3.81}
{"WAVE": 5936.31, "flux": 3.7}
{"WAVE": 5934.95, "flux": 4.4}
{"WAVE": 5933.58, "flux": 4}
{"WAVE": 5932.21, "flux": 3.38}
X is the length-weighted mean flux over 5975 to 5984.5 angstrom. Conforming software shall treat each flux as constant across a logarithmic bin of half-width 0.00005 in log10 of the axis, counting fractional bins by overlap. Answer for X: 4.08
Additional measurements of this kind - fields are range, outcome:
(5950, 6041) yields 3.97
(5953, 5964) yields 3.77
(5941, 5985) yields 4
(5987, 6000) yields 3.98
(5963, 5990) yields 4.07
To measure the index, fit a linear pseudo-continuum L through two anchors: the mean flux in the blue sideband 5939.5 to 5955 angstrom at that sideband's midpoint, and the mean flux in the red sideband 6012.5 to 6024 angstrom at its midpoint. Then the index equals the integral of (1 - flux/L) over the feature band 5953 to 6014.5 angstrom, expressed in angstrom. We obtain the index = -1.9 angstrom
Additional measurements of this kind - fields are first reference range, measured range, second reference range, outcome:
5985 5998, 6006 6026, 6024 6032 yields 0.79 angstrom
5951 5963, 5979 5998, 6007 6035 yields -0.71 angstrom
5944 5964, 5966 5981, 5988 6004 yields -0.59 angstrom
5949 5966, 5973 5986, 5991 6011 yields -0.41 angstrom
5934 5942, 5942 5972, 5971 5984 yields -0.01 angstrom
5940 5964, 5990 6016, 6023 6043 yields -0.17 angstrom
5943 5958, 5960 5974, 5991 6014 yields 0.19 angstrom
